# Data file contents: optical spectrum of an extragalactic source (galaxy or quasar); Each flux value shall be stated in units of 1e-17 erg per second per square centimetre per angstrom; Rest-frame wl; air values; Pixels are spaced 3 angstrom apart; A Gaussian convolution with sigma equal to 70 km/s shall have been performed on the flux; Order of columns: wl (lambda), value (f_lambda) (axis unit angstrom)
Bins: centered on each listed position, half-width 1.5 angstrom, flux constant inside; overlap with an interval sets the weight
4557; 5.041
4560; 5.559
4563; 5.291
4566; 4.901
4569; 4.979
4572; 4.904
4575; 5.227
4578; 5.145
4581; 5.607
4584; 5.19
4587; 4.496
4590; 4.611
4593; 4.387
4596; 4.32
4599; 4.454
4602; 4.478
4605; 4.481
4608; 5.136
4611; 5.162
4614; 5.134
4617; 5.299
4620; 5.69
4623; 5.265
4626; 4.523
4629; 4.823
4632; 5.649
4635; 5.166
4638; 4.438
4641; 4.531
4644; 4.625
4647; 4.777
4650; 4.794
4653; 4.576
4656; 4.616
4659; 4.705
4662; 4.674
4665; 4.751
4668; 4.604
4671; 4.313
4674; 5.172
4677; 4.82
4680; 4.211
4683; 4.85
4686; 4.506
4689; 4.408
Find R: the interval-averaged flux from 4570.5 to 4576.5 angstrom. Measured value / 5.07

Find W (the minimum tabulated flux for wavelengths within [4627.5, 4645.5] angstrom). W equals 4.438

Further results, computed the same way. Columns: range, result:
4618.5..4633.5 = 4.523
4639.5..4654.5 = 4.531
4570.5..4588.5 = 4.496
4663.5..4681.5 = 4.211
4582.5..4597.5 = 4.32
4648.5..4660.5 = 4.576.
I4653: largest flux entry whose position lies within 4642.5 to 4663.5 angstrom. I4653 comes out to 4.794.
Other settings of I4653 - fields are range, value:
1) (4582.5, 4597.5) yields 5.19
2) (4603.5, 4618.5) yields 5.299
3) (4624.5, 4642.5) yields 5.649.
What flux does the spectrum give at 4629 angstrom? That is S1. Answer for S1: 4.823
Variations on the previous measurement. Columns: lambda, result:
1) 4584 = 5.19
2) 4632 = 5.649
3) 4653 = 4.576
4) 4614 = 5.134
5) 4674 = 5.172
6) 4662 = 4.674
